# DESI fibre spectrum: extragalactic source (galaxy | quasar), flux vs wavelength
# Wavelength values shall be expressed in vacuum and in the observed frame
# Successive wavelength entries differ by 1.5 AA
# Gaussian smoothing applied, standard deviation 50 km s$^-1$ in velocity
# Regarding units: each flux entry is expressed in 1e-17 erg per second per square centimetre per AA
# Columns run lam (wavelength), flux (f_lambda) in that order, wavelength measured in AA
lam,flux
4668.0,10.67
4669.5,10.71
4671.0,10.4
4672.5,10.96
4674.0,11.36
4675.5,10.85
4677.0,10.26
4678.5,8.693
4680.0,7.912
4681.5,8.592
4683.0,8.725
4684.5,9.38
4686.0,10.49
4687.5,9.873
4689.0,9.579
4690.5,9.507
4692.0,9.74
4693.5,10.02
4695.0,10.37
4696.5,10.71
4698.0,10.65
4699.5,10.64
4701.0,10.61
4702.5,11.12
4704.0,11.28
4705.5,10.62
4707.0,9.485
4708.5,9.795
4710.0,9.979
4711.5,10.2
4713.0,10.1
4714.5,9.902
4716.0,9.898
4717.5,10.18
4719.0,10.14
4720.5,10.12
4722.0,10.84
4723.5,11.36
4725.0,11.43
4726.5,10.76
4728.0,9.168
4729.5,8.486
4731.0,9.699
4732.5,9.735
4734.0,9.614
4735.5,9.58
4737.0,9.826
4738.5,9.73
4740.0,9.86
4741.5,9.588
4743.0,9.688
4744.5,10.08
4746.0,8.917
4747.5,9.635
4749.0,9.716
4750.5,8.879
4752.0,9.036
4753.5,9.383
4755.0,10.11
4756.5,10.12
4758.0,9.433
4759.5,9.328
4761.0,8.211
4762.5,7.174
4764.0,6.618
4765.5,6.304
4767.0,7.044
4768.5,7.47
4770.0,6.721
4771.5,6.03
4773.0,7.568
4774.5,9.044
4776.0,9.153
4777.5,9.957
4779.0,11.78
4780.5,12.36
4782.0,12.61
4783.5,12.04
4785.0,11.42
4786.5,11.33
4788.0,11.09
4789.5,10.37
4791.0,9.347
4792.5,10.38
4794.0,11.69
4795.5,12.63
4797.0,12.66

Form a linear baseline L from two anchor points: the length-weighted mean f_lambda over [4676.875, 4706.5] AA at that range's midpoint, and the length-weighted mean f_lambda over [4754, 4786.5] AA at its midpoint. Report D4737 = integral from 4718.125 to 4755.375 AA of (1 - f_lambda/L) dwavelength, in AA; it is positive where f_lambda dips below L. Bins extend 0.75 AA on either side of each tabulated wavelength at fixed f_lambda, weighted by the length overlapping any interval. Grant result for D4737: -1.35 AA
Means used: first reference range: 9.93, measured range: 9.81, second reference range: 9.13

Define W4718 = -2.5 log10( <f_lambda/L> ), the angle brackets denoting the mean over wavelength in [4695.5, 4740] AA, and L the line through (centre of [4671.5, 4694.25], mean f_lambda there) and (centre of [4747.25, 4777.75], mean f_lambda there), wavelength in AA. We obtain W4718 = -0.12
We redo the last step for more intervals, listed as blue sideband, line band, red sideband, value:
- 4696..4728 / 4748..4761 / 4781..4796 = 0.16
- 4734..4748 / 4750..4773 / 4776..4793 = 0.26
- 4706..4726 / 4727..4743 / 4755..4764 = 0.01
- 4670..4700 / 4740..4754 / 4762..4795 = 0.02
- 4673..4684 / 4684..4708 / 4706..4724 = -0.05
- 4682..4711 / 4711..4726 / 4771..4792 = -0.03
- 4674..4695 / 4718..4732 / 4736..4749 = -0.06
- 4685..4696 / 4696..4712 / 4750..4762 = -0.07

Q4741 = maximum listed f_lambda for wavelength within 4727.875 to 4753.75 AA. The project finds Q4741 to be 10.08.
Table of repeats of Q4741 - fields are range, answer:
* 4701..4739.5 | 11.43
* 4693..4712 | 11.28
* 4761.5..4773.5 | 7.568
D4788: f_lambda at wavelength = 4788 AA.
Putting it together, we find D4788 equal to 11.09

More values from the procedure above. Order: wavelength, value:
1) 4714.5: 9.902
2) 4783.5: 12.04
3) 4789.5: 10.37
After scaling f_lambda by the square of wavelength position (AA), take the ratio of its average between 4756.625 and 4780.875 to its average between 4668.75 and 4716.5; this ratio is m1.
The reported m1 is 0.86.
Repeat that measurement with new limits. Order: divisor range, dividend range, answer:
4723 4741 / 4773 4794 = 1.11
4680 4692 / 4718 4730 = 1.12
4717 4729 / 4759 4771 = 0.71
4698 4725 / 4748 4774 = 0.81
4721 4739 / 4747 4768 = 0.87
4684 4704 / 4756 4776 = 0.78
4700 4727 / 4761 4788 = 0.90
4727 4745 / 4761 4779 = 0.82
